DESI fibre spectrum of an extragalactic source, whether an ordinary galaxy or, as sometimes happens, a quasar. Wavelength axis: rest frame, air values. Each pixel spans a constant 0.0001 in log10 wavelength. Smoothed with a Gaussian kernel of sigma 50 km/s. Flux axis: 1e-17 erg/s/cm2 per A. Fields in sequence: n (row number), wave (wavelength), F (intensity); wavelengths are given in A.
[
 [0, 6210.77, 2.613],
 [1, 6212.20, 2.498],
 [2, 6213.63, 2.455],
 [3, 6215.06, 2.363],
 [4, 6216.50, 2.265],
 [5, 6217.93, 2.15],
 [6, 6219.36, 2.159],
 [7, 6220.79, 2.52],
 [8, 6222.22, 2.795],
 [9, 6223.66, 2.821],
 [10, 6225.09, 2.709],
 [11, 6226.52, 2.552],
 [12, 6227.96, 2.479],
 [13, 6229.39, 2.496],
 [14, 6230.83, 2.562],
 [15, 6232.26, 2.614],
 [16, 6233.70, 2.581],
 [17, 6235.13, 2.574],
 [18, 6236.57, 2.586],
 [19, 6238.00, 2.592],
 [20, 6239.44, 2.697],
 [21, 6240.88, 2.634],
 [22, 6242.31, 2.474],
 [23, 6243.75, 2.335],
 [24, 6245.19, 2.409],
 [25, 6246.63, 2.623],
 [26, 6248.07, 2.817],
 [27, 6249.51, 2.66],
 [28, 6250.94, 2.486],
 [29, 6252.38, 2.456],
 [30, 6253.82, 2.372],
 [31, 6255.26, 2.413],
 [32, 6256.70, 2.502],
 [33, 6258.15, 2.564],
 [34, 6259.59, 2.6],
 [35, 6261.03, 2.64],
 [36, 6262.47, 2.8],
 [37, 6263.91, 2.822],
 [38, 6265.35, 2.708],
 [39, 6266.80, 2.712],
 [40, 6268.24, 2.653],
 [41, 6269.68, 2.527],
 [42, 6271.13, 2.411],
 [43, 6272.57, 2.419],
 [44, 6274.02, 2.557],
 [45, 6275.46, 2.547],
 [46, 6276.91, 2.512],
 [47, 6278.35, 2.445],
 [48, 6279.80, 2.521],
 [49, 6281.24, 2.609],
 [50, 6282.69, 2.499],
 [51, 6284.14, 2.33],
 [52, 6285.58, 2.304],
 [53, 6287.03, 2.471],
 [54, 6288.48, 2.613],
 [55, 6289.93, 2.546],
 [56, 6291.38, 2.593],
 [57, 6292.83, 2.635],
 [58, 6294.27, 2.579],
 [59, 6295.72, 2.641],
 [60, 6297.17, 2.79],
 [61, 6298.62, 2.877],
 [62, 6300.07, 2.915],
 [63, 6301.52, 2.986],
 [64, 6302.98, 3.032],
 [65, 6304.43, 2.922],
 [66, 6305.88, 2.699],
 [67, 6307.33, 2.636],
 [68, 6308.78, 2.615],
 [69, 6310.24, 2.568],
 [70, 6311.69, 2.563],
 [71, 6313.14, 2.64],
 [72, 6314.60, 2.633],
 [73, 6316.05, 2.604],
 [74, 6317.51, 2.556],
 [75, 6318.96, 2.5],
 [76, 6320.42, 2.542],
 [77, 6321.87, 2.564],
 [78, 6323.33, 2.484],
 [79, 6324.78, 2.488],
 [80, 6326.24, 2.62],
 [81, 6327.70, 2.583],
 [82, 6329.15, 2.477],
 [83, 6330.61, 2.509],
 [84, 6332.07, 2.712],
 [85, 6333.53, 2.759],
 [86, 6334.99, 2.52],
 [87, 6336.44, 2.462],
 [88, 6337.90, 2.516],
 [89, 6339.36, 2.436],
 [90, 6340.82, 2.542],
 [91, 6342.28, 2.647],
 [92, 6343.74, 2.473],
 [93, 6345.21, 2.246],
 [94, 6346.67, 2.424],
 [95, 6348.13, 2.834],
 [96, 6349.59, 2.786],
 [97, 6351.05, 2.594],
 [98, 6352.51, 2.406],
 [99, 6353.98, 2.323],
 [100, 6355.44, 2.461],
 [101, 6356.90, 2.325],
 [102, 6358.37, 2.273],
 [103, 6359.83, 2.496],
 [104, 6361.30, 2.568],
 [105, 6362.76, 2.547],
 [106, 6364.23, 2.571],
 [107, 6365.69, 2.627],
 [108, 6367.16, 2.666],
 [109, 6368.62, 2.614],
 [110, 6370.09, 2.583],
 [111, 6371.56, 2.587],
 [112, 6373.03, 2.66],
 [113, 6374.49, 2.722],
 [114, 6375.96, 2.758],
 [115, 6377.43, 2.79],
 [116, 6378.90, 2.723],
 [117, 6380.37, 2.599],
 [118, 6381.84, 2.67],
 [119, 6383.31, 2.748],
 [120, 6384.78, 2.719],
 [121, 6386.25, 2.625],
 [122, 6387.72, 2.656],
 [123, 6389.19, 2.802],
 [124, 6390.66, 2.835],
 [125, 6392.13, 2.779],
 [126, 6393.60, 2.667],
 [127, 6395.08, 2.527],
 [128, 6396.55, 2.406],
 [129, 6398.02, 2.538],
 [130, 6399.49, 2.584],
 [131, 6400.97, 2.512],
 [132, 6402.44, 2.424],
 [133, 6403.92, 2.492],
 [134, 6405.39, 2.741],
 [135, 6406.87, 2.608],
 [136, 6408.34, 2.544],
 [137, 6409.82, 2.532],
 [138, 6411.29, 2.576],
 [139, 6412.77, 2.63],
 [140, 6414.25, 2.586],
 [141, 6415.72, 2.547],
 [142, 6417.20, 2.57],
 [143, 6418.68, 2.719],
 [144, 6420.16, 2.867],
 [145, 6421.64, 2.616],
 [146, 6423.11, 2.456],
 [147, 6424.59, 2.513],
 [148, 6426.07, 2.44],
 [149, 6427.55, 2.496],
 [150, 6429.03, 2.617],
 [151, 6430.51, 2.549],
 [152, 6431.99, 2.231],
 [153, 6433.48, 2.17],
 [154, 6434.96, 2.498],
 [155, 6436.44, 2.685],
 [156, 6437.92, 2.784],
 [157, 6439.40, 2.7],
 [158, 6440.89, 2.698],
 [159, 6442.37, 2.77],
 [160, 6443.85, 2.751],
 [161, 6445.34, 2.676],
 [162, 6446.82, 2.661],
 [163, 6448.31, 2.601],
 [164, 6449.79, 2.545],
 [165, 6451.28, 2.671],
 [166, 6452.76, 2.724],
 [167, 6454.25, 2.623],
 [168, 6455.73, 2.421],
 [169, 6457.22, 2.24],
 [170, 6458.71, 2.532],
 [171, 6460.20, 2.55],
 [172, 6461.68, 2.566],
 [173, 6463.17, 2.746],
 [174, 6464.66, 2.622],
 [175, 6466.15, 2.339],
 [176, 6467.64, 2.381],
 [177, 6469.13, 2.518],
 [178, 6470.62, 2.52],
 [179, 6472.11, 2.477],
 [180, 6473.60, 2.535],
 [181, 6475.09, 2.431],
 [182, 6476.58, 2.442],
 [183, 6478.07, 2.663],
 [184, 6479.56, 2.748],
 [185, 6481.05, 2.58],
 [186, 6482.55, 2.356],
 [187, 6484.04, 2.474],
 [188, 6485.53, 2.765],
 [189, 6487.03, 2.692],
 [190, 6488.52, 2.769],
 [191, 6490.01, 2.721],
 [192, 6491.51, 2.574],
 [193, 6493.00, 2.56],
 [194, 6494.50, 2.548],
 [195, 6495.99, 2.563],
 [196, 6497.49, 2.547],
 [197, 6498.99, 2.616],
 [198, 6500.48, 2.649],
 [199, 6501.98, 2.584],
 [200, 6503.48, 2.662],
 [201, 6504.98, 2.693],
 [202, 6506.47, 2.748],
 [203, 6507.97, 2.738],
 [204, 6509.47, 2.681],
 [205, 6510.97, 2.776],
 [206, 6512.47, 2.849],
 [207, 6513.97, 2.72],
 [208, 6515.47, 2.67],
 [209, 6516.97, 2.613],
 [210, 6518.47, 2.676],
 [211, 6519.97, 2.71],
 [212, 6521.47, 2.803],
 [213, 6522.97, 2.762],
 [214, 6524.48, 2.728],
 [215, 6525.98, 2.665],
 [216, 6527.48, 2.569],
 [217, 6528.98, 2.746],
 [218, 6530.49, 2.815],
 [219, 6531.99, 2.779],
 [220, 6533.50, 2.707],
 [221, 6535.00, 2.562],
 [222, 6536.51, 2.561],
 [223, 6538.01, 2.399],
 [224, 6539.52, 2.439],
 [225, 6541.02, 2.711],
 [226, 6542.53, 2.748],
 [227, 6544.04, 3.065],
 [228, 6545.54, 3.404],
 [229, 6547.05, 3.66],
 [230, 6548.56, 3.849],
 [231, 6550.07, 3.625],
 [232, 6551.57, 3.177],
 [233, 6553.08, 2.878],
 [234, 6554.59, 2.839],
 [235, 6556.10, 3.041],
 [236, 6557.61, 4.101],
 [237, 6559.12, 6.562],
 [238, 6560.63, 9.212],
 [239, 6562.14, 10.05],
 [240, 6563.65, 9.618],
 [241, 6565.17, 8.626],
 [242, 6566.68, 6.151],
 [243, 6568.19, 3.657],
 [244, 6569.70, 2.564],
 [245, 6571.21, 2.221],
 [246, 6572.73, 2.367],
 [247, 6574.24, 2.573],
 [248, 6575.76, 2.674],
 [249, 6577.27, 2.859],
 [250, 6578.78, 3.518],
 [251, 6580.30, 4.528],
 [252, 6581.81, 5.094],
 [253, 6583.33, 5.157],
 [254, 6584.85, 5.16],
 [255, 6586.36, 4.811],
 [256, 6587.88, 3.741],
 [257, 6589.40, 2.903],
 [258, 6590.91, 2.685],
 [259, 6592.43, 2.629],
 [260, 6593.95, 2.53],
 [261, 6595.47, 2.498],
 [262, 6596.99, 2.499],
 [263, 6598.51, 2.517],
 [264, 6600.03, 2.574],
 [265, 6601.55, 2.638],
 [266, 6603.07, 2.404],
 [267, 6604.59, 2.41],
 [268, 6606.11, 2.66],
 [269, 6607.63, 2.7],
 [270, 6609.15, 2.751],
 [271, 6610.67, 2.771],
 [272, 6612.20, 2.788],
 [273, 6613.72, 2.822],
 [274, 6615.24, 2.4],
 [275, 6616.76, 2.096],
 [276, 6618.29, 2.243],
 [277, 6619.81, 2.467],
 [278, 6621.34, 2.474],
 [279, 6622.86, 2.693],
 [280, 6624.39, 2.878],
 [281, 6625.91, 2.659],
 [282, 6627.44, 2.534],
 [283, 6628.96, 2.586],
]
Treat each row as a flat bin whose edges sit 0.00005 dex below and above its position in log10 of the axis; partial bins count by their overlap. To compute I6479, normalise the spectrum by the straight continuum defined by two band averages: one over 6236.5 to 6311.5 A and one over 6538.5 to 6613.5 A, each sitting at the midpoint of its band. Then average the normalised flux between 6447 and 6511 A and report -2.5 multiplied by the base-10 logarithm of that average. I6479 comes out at 0.29 mag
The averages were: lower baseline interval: 2.6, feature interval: 2.58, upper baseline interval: 3.75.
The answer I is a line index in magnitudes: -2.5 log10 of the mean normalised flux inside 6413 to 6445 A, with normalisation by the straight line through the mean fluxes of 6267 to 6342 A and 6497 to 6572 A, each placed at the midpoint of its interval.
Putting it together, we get 0.19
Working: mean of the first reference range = 2.59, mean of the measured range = 2.59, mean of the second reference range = 3.51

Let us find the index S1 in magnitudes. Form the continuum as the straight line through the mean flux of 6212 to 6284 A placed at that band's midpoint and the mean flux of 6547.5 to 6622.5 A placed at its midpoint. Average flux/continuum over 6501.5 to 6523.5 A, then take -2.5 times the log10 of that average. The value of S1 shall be 0.26 mag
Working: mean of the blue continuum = 2.54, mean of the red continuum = 3.69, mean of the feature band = 2.71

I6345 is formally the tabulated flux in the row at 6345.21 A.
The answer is 2.246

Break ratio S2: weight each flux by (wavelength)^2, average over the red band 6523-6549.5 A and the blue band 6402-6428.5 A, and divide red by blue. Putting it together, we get 1.15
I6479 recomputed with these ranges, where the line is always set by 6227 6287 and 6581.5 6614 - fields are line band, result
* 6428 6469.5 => 0.117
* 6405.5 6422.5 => 0.073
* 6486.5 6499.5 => 0.122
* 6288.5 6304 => -0.058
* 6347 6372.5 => 0.071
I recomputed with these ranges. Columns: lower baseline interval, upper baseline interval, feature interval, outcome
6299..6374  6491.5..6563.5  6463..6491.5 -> 0.20 mag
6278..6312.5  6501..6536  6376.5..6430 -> 0.02 mag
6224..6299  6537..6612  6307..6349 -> 0.11 mag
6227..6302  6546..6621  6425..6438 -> 0.27 mag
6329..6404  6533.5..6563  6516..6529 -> 0.36 mag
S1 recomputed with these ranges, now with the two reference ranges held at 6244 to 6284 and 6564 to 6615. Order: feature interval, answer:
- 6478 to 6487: 0.196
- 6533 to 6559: 0.049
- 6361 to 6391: 0.069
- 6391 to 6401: 0.122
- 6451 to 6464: 0.190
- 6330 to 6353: 0.082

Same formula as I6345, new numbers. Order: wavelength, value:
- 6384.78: 2.719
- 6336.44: 2.462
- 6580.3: 4.528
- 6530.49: 2.815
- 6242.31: 2.474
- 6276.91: 2.512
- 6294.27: 2.579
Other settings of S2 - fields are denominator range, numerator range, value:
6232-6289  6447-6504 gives 1.08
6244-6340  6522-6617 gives 1.48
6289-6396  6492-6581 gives 1.39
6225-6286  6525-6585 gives 1.69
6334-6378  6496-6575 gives 1.44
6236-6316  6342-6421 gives 1.03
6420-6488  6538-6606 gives 1.56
